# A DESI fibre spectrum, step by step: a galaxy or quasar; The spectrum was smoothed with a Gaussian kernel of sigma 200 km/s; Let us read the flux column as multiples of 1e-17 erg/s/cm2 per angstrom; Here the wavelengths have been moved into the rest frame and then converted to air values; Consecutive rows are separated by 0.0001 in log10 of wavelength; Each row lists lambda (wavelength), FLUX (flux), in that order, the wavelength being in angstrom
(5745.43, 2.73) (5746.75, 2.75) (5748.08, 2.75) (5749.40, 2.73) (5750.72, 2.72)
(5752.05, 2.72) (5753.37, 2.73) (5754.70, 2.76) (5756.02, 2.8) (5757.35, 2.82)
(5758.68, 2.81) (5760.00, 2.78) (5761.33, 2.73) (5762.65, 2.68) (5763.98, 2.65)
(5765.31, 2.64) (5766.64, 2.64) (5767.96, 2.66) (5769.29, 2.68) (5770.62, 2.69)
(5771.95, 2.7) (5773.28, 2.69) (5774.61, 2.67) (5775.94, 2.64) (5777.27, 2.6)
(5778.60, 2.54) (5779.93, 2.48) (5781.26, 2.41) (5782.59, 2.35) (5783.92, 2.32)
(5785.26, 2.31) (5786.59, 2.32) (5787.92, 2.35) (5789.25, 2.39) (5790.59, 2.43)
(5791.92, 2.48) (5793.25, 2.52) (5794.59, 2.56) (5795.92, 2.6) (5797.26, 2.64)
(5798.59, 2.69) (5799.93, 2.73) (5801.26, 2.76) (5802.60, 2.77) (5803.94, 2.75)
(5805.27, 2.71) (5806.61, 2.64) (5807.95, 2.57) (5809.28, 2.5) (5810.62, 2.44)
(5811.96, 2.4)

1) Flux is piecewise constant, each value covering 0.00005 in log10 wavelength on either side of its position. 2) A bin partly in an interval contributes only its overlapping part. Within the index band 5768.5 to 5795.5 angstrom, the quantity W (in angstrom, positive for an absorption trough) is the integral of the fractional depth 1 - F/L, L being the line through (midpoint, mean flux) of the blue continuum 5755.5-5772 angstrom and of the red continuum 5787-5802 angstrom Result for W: 1.2 angstrom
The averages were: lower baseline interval 2.71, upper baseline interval 2.56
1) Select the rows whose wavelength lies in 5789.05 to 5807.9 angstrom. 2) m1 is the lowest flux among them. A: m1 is 2.39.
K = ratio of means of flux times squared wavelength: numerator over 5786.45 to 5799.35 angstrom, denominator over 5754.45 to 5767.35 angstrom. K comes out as 0.9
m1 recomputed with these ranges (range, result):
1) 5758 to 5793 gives 2.31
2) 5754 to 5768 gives 2.64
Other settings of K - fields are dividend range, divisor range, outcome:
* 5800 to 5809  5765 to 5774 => 1.02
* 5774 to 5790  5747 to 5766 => 0.90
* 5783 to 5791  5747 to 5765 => 0.87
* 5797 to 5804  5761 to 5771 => 1.03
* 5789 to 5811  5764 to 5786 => 1.02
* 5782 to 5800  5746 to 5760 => 0.91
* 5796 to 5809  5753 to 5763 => 0.99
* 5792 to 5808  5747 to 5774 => 0.99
